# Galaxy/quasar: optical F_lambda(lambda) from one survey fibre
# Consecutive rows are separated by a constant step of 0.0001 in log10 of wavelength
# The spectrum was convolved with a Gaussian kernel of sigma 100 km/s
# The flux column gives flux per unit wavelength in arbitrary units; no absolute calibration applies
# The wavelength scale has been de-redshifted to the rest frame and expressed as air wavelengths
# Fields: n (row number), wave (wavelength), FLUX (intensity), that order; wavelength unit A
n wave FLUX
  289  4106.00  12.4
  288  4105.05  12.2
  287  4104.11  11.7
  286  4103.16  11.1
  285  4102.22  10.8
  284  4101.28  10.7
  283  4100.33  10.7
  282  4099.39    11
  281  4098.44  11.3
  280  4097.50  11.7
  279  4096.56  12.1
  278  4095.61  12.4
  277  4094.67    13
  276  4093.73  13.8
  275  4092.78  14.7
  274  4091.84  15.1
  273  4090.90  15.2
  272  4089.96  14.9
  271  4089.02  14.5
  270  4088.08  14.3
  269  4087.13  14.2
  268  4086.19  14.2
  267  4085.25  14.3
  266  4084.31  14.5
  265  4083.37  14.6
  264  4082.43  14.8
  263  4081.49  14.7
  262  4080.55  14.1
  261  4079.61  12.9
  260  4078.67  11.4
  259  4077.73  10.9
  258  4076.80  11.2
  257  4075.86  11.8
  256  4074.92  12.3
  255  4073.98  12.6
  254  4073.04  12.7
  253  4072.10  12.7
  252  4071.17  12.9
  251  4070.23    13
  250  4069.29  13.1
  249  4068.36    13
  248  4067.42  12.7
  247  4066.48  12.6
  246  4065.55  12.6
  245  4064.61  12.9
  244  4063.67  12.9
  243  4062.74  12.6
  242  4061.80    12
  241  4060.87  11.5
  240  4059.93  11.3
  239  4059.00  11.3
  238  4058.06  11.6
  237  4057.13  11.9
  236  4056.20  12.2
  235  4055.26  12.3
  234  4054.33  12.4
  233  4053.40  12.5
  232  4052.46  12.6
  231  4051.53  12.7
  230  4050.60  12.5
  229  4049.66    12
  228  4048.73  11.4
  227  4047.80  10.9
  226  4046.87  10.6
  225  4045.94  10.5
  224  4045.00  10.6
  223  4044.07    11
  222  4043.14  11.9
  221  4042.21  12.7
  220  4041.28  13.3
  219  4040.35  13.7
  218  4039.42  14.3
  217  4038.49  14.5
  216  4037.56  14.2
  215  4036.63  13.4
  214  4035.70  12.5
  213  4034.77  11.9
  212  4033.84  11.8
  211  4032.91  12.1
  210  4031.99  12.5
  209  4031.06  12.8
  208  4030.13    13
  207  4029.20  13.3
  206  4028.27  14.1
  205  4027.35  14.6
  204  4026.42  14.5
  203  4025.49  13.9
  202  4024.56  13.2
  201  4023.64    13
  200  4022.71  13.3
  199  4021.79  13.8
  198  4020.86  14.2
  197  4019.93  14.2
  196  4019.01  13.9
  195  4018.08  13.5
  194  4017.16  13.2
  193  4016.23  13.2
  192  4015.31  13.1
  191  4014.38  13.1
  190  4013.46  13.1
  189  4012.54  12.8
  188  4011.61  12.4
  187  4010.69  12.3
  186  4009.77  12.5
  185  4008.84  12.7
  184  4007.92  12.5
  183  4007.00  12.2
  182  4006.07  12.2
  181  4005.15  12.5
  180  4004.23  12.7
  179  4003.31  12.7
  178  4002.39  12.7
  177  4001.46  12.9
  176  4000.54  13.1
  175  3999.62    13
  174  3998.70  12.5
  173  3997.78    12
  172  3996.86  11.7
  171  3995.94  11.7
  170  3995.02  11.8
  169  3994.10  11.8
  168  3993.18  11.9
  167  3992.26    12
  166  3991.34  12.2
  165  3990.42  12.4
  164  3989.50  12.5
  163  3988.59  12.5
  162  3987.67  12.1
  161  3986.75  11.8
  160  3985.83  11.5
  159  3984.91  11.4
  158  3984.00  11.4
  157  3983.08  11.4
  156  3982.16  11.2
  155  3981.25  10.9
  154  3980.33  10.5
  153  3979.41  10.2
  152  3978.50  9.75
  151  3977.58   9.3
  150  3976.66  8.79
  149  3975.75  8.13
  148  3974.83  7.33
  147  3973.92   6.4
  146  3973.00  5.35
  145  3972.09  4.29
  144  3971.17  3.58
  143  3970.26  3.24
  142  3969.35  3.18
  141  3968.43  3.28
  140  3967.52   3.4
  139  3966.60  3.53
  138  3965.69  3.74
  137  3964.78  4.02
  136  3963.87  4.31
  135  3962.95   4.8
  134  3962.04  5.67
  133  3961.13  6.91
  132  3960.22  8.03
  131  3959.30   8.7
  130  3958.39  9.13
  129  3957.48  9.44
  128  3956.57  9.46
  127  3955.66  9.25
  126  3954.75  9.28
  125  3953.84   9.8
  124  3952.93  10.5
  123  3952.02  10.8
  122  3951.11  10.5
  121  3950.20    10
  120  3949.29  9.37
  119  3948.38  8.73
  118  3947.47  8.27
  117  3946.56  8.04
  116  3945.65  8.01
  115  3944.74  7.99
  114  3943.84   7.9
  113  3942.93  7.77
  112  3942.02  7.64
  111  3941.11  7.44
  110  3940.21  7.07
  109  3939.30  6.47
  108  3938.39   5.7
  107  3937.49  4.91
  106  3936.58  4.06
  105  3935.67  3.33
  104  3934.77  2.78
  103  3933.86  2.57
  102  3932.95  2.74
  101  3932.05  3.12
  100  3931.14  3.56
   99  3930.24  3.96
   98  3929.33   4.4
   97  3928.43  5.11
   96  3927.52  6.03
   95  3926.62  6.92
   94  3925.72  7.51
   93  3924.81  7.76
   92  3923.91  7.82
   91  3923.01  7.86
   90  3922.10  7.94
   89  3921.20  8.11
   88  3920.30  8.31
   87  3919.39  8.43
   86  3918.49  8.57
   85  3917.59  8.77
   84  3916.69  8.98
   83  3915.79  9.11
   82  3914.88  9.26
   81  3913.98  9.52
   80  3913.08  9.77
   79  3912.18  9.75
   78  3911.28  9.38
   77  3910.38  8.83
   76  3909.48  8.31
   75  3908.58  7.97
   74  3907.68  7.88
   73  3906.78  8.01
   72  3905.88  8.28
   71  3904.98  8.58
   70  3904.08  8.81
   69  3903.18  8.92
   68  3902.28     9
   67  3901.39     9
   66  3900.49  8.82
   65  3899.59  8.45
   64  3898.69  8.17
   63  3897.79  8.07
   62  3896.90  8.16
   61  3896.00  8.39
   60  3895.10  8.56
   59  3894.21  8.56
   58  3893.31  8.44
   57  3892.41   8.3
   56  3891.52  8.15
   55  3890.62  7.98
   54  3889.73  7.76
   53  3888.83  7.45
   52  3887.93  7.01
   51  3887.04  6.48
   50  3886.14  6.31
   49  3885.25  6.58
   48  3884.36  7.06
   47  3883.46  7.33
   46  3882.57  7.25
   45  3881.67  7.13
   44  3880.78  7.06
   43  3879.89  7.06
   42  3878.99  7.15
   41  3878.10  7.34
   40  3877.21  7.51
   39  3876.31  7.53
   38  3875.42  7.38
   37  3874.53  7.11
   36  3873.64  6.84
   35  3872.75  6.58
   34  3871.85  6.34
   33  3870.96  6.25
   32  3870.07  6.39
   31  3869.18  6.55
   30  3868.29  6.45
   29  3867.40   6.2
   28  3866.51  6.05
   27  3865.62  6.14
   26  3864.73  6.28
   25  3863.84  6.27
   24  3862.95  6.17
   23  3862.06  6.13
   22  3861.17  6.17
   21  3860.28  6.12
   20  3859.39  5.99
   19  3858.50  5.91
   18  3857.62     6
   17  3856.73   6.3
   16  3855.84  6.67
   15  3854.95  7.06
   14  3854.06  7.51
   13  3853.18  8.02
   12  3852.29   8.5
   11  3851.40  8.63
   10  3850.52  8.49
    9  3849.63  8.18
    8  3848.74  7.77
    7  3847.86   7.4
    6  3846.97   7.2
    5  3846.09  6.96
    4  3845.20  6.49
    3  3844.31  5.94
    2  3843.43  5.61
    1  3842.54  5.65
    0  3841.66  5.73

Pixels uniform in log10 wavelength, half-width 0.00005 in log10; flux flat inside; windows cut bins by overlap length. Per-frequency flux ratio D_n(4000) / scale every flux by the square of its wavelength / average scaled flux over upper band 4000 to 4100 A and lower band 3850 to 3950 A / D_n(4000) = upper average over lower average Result 1.9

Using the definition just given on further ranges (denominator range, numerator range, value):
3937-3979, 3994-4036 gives 1.86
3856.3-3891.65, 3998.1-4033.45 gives 2.09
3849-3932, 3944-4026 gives 1.44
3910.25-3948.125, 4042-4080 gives 1.86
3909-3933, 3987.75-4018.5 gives 1.75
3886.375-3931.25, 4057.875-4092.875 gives 1.78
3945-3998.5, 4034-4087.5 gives 1.49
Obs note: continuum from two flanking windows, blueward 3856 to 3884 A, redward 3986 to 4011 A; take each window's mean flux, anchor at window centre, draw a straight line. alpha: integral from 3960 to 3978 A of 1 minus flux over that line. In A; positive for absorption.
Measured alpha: 9.3 A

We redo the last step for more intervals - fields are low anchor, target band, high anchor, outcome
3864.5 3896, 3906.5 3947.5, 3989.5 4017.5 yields 9.2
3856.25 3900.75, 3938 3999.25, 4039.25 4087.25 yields 6.8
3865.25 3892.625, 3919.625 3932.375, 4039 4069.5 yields 3.0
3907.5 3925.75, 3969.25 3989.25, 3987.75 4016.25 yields 4.4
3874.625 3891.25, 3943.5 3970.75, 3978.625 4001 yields 7.9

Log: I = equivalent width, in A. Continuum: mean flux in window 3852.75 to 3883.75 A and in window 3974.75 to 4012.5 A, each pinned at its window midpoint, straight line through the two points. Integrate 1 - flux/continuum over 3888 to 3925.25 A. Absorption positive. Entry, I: -1.23 A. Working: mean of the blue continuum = 6.69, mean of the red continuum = 11.7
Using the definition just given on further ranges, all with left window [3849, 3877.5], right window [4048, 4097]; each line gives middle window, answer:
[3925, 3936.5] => 5.7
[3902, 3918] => -1.3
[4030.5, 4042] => -1.2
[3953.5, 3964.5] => 2.0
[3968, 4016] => -0.6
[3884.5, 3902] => -0.5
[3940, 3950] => 1.2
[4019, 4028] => -1.9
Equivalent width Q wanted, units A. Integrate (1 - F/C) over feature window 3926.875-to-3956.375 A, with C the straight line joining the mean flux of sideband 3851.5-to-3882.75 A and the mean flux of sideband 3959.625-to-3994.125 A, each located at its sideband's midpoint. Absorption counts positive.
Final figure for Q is 3.7 A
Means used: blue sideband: 6.74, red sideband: 8.25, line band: 6.81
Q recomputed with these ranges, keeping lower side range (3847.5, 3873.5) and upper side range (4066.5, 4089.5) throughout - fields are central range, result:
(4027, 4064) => -0.5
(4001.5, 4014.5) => -1.7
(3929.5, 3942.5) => 6.3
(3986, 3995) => -1.2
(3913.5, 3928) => 0.6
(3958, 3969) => 4.9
